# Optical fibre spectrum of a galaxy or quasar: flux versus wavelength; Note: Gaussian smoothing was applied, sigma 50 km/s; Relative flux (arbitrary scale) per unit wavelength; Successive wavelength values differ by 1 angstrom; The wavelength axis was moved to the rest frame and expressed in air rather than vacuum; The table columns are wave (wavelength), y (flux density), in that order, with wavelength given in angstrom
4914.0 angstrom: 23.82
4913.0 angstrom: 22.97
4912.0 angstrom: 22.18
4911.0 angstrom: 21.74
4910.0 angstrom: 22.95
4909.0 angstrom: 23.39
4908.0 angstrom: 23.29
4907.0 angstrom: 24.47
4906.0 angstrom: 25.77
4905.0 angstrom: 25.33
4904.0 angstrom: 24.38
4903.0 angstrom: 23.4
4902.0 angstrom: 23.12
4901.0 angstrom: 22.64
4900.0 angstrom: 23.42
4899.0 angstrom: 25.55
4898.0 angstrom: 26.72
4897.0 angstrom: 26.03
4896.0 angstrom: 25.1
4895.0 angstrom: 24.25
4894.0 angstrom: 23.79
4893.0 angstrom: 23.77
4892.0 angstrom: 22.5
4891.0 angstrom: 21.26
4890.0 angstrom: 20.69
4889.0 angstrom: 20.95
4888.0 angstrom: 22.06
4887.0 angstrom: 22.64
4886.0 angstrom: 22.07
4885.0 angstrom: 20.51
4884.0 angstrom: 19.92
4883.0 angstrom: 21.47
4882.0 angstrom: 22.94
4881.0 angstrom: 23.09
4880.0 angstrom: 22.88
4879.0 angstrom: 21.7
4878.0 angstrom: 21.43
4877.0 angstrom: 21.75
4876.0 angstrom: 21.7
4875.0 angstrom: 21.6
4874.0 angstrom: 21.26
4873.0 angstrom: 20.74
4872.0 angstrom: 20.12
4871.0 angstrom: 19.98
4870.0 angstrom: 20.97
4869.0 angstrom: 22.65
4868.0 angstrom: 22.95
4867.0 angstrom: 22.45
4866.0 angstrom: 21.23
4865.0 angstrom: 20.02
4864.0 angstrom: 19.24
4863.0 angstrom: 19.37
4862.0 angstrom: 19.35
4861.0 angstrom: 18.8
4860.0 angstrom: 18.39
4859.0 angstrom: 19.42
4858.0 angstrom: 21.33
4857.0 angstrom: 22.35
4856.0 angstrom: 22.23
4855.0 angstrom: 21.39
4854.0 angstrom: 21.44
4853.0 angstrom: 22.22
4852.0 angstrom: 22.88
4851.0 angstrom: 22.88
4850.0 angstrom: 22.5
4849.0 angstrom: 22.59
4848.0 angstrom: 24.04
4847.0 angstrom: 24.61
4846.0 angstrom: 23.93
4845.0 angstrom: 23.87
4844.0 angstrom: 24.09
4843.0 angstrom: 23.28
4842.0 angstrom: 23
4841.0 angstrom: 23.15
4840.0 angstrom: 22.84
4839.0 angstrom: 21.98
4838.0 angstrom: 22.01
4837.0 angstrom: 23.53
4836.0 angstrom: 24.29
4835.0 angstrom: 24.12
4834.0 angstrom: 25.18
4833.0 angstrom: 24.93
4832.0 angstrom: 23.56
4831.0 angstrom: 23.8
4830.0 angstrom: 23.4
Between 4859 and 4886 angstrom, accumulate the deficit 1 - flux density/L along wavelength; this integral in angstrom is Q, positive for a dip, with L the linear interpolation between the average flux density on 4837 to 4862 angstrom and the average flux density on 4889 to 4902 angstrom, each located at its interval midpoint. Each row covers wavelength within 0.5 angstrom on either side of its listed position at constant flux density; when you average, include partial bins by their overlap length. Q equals 2.3 angstrom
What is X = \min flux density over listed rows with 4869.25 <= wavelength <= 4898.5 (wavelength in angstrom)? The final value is 19.92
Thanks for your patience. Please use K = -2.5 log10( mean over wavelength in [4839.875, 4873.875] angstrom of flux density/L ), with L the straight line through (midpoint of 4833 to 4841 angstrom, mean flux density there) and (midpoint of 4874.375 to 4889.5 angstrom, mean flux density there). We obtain 0.05 mag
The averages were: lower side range 23.5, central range 21.8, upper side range 21.8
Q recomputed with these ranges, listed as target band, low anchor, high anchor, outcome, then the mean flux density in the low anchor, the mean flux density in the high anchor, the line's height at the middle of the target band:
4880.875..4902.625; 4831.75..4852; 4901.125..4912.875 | 0.59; 23.5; 23.6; 23.6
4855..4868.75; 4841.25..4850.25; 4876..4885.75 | 1.28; 23.6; 21.7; 22.7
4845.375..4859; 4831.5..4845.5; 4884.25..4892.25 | 0.27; 23.6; 21.5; 23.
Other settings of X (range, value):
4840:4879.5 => 18.39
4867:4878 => 19.98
